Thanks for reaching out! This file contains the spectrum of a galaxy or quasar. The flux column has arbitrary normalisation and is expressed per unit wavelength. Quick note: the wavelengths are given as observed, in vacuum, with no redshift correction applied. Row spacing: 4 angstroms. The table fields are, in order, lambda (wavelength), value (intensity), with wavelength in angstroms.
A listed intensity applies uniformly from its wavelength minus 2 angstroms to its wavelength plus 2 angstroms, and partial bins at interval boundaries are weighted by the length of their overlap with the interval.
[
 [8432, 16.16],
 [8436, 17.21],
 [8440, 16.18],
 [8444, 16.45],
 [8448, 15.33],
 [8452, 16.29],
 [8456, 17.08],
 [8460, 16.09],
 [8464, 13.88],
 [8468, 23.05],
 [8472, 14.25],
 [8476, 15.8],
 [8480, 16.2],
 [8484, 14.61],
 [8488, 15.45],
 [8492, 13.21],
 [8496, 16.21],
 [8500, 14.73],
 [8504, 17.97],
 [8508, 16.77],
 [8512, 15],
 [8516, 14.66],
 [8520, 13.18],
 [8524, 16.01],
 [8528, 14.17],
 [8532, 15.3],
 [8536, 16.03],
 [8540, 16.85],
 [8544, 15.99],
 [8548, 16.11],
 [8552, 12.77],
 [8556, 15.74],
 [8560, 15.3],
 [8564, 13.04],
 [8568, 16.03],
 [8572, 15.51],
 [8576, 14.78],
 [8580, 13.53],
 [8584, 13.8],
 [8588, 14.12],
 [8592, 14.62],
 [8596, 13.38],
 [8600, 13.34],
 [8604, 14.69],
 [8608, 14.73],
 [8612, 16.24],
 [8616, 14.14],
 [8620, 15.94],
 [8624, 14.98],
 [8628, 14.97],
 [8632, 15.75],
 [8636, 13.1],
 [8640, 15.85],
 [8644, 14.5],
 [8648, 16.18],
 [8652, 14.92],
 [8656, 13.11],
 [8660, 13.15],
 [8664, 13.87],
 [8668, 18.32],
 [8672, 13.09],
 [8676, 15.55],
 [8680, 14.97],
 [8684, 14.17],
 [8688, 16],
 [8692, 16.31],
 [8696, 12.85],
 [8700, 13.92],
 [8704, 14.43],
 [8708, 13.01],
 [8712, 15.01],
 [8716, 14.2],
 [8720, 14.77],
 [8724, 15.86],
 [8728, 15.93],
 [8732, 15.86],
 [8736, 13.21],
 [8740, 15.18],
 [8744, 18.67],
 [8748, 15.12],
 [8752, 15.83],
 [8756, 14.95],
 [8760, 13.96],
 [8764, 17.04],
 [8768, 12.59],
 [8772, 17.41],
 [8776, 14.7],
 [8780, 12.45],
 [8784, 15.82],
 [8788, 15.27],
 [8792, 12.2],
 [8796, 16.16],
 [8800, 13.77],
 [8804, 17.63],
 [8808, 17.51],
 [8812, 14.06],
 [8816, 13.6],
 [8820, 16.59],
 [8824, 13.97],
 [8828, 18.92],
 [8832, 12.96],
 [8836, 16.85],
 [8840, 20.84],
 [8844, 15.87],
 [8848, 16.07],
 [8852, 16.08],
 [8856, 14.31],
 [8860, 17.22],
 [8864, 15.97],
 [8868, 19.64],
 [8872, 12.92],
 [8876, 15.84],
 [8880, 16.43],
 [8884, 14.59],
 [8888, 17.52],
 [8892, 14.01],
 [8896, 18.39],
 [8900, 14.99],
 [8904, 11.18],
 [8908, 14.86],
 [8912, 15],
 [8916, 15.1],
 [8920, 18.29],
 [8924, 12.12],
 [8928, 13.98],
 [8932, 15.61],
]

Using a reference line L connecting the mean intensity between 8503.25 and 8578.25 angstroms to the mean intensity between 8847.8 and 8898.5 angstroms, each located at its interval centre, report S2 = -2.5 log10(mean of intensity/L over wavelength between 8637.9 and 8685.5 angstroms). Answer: 0.05 mag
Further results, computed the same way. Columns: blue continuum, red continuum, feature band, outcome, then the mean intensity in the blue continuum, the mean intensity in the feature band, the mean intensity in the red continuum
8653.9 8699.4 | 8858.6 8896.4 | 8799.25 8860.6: -0.02 mag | 14.6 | 16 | 16.1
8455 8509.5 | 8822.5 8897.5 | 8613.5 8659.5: 0.09 mag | 16.1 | 14.8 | 16.2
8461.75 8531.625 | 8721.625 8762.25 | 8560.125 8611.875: 0.08 mag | 15.6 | 14.4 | 15.5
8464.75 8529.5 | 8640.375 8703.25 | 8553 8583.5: 0.04 mag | 15.7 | 14.7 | 14.8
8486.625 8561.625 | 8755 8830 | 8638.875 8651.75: -0.01 mag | 15.3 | 15.4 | 15.2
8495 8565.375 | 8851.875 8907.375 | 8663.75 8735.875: 0.04 mag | 15.3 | 14.9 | 15.6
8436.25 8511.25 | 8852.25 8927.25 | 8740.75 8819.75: 0.03 mag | 16.1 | 15.2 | 15.5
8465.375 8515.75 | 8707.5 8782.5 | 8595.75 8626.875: 0.06 mag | 16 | 14.8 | 15.1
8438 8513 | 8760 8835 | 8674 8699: 0.04 mag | 16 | 14.9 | 15.1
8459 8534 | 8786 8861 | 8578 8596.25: 0.13 mag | 15.6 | 13.9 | 15.8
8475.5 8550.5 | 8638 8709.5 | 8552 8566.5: 0.06 mag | 15.5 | 14.5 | 14.7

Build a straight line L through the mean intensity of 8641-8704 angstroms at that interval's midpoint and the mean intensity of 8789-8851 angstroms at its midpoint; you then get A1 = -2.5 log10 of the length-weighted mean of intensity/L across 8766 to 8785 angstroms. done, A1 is 0.07 mag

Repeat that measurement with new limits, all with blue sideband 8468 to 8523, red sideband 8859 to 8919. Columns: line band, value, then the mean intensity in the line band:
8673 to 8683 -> 0.04 mag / 14.9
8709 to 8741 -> 0.05 mag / 14.9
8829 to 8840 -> -0.05 mag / 16.3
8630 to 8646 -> 0.05 mag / 14.8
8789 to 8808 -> 0.02 mag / 15.2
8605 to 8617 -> 0.03 mag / 15.1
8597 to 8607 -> 0.11 mag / 14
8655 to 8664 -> 0.17 mag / 13.3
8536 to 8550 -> -0.05 mag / 16.3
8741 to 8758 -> -0.04 mag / 16.1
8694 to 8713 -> 0.13 mag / 13.8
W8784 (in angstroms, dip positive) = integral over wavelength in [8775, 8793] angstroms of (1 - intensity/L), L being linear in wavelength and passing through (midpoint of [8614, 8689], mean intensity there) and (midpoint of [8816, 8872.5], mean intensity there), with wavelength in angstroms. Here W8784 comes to 1.9 angstroms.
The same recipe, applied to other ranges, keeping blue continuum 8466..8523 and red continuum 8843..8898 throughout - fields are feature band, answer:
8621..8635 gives 0.7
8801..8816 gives 0.2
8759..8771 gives 0.9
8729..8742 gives 0.9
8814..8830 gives 0.3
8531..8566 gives 1.3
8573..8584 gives 1.1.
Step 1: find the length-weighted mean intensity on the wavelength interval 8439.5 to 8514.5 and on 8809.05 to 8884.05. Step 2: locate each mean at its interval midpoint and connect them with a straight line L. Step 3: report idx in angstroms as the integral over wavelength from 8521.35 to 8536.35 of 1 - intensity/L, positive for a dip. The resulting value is 0.8 angstroms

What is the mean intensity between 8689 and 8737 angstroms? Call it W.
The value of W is 14.7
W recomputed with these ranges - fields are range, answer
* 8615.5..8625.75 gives 15.1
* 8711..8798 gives 15.1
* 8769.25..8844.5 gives 15.6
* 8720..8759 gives 15.5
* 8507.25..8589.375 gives 15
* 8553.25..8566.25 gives 14.6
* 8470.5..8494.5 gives 15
